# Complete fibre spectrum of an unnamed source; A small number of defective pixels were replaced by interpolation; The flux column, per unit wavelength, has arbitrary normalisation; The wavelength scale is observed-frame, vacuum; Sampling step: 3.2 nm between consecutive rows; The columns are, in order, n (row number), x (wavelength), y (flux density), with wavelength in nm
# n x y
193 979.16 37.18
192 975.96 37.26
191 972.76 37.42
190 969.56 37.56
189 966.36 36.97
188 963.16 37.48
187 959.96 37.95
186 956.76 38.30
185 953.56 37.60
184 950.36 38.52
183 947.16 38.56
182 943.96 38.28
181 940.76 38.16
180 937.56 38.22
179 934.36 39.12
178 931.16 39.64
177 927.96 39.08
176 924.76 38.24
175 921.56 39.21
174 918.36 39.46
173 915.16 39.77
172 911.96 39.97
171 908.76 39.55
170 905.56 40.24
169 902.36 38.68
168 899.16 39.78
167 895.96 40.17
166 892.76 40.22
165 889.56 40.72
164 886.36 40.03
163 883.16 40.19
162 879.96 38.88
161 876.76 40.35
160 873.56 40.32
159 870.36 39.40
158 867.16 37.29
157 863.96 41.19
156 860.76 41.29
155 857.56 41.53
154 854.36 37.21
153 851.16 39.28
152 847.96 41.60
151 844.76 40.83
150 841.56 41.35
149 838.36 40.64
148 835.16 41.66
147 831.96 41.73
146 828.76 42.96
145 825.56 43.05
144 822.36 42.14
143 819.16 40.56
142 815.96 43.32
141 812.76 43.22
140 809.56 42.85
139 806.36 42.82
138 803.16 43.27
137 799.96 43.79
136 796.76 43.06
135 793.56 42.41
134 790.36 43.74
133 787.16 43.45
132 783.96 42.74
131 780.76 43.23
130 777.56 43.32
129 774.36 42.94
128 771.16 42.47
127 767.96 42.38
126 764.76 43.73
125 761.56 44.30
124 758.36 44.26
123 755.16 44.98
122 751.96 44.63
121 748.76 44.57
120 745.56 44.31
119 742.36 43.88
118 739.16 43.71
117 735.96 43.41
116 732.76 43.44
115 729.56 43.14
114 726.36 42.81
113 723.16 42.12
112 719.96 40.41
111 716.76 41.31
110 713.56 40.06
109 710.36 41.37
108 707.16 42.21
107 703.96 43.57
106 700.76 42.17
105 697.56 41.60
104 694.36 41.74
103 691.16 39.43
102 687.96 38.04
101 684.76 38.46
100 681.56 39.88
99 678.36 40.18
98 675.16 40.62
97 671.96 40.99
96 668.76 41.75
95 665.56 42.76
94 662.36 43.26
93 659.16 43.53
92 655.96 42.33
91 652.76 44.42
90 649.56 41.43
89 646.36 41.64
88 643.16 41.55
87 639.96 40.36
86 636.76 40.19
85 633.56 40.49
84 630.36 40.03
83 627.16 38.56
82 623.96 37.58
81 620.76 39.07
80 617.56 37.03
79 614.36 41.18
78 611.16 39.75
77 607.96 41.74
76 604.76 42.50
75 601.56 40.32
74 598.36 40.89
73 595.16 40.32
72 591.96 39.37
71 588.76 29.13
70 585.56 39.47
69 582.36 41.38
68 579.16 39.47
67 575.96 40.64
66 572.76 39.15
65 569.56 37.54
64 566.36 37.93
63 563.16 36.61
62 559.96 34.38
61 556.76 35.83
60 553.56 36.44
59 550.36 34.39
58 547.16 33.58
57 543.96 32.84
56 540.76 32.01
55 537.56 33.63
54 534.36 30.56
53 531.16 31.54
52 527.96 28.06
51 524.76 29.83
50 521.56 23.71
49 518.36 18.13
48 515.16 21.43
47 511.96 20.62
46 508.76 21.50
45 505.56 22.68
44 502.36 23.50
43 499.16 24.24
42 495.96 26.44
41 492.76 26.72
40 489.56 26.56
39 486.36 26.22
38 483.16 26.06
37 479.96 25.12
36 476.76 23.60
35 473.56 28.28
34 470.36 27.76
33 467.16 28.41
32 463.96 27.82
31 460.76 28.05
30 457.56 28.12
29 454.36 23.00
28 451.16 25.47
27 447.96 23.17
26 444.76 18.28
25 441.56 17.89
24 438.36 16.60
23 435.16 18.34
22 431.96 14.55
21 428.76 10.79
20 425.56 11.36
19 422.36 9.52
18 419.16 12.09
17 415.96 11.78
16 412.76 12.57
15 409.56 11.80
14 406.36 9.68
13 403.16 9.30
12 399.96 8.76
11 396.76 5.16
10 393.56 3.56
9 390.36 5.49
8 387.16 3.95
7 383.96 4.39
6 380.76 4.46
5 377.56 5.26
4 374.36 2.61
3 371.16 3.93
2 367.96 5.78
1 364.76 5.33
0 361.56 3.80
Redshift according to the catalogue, 0.000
